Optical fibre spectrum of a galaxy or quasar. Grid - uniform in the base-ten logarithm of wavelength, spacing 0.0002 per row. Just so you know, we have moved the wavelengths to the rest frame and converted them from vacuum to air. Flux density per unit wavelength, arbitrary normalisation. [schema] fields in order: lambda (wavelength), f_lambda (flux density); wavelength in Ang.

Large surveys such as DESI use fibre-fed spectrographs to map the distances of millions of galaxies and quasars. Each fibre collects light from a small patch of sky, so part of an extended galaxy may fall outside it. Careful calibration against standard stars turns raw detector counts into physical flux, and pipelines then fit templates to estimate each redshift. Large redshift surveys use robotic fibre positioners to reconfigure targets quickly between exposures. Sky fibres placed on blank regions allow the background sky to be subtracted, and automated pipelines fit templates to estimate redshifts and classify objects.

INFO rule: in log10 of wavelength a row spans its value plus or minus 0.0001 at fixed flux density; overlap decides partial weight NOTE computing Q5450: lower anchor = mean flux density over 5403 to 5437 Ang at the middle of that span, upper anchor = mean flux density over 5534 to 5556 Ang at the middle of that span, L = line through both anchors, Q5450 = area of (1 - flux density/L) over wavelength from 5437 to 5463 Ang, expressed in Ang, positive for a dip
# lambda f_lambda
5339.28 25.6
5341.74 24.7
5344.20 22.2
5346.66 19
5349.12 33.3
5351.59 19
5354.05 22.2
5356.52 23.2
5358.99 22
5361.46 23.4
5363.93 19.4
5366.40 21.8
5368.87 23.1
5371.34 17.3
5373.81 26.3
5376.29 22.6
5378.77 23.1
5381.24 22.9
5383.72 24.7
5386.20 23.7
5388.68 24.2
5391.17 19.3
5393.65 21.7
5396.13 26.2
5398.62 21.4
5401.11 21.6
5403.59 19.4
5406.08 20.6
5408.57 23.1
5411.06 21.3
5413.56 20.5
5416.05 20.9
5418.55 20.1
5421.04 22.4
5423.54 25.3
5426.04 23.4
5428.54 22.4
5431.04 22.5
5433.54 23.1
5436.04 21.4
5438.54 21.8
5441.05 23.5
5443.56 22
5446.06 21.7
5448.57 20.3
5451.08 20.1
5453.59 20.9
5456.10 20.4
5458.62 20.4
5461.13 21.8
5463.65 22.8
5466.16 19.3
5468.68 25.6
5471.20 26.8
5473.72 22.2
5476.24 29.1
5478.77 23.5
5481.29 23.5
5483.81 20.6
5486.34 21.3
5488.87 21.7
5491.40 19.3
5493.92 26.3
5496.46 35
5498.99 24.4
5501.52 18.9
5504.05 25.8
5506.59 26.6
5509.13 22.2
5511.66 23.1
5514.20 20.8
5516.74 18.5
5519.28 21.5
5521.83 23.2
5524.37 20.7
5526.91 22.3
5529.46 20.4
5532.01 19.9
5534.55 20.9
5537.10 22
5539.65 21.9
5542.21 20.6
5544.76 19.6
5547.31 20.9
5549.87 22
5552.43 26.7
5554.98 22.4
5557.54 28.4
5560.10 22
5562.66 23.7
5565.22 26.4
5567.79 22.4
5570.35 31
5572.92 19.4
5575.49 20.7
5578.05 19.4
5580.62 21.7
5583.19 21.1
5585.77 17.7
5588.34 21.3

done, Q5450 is 0.72 Ang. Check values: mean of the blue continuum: 21.9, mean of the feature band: 21.3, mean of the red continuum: 21.9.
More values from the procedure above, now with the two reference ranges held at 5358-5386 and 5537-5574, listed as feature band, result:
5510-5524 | 1.1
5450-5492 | 1.1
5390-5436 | 1.5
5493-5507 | -1.8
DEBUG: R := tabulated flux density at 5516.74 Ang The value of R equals 18.5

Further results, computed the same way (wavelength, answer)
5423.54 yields 25.3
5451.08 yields 20.1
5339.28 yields 25.6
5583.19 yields 21.1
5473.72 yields 22.2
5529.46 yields 20.4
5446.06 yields 21.7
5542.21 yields 20.6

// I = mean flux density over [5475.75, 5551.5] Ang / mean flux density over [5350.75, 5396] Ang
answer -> 1.01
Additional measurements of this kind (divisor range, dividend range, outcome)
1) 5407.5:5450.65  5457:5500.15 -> 1.07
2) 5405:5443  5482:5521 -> 1.04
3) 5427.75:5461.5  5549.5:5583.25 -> 1.09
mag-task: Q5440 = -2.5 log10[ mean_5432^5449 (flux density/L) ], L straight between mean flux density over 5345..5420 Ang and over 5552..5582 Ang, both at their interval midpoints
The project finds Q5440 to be 0.029 mag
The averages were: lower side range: 22.2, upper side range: 23.6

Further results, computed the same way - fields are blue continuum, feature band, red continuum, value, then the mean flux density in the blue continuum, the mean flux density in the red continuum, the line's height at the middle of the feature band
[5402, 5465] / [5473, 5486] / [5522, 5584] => -0.08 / 21.7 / 22.4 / 22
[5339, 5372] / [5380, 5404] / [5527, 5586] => 0.00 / 22.6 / 22.3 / 22.5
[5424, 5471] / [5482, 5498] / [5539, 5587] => -0.08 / 22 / 22.5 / 22.2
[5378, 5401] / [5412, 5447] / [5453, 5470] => 0.00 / 22.9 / 21.6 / 22.2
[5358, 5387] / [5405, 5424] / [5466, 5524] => 0.06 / 22.5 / 23.5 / 22.8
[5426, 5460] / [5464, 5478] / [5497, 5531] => -0.12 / 21.6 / 22.4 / 22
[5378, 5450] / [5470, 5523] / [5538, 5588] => -0.05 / 22.2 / 22.5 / 22.4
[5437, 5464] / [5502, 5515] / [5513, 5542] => -0.12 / 21.4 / 21.1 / 21.2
